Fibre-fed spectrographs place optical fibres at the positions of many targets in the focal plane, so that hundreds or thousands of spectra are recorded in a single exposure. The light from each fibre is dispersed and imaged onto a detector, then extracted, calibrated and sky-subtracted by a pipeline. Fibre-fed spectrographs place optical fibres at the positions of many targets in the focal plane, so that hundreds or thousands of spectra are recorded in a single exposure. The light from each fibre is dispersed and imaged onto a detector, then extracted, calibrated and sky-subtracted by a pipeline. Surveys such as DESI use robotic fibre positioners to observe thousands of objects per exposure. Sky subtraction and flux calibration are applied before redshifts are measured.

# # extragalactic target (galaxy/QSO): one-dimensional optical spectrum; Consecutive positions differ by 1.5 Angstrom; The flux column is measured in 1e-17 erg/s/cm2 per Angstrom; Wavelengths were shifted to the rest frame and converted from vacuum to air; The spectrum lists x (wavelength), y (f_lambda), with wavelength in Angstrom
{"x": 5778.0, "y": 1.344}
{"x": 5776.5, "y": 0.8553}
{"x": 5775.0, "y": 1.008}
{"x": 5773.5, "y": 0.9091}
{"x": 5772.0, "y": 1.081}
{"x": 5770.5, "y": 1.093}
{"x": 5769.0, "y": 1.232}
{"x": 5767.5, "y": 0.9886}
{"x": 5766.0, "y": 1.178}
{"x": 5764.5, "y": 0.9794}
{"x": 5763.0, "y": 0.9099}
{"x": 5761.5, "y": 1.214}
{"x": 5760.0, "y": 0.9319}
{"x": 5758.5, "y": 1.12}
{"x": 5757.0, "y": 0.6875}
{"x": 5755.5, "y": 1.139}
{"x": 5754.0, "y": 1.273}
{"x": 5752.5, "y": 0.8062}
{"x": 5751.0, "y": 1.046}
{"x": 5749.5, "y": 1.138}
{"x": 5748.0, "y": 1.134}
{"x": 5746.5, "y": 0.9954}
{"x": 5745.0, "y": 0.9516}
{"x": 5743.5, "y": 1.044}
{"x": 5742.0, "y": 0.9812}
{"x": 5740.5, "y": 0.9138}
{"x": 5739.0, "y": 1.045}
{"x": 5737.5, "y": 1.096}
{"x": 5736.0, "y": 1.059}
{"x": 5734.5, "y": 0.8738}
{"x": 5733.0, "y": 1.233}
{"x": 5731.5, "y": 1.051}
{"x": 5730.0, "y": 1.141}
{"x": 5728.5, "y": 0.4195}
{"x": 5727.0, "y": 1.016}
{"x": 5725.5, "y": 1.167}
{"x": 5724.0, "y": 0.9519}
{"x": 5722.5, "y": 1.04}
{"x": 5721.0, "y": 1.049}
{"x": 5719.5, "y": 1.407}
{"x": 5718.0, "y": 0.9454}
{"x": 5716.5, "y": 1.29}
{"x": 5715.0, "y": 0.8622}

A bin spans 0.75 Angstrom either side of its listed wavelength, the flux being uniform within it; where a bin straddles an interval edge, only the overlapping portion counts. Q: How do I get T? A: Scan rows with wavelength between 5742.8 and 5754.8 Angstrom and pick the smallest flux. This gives 0.8062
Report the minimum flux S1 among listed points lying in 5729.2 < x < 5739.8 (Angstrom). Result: 0.8738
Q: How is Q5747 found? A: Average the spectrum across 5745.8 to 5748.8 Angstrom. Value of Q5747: 1.07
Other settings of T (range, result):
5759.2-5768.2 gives 0.9099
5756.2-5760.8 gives 0.6875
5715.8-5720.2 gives 0.9454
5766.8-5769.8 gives 0.9886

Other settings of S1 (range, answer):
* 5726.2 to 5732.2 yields 0.4195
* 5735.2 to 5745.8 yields 0.9138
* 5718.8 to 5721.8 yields 1.049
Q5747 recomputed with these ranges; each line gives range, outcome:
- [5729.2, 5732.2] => 1.09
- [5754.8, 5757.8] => 0.913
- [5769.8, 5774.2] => 1.03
